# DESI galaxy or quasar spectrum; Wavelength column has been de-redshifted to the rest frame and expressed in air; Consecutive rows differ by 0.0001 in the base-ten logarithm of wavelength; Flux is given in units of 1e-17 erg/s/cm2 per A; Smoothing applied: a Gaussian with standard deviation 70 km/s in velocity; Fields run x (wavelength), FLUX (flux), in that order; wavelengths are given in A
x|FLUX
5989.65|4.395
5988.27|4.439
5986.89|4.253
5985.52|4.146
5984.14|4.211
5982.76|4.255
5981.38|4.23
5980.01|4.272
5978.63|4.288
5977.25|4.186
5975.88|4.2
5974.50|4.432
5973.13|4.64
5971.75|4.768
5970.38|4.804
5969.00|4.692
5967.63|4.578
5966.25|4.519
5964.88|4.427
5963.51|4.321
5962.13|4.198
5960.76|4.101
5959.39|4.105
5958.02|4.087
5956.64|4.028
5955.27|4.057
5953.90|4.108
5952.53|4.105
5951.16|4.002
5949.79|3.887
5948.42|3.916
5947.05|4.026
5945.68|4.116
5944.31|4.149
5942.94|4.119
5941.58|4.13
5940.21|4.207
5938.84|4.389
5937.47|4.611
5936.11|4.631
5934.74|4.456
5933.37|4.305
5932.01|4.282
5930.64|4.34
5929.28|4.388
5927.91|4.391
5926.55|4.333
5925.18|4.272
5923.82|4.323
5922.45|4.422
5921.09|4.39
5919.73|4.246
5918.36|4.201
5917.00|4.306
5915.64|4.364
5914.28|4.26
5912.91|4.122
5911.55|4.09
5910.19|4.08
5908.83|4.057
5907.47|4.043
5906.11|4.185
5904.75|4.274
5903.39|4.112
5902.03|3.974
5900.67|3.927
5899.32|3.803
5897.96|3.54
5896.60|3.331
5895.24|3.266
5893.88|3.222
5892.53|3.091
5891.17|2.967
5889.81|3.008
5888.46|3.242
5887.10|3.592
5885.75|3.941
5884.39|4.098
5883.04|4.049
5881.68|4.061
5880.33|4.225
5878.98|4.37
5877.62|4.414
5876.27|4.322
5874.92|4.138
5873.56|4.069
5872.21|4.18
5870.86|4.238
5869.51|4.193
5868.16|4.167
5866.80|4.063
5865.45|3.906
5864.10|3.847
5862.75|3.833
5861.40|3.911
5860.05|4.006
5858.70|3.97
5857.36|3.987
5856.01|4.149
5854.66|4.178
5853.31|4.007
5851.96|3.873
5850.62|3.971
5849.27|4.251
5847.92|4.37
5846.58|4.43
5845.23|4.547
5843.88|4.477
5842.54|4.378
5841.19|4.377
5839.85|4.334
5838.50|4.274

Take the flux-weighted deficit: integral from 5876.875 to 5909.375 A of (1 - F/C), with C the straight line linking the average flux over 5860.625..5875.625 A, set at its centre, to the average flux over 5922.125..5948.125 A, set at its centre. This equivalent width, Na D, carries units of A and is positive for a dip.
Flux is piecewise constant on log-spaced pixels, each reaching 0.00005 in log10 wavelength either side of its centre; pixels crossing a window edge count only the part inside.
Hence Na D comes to 2.8 A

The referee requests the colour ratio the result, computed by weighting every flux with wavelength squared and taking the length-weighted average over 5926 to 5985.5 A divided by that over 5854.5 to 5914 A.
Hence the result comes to 1.12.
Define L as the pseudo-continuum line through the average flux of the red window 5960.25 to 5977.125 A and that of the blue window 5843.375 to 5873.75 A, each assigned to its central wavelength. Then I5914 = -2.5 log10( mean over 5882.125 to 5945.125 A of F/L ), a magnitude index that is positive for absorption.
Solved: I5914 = 0.07 mag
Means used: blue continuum 4.11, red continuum 4.47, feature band 4.03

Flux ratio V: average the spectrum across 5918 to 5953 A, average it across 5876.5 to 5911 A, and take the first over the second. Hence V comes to 1.1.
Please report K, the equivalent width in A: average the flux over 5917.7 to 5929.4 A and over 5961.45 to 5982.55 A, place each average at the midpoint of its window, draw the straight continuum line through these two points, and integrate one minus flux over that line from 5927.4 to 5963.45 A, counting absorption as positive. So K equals 1.4 A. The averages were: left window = 4.32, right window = 4.43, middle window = 4.2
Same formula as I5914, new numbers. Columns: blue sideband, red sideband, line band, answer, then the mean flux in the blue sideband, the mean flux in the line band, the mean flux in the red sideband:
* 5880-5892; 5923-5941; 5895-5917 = -0.003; 3.66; 3.99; 4.38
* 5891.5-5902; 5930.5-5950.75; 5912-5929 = -0.111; 3.47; 4.3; 4.23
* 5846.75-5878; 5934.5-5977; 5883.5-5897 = 0.220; 4.09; 3.39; 4.28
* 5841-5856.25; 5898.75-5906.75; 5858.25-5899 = 0.082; 4.25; 3.84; 4.05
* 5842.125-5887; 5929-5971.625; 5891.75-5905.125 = 0.153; 4.13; 3.64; 4.27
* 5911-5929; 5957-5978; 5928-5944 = -0.006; 4.29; 4.35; 4.4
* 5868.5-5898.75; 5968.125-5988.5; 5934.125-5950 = -0.017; 3.8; 4.23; 4.39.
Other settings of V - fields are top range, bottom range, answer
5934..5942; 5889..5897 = 1.40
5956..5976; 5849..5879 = 1.08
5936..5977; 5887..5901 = 1.28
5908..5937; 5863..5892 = 1.09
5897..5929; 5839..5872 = 1.00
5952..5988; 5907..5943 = 1.00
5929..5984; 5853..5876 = 1.06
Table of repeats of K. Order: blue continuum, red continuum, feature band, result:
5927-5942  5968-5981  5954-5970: 0.6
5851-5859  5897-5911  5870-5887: -0.6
